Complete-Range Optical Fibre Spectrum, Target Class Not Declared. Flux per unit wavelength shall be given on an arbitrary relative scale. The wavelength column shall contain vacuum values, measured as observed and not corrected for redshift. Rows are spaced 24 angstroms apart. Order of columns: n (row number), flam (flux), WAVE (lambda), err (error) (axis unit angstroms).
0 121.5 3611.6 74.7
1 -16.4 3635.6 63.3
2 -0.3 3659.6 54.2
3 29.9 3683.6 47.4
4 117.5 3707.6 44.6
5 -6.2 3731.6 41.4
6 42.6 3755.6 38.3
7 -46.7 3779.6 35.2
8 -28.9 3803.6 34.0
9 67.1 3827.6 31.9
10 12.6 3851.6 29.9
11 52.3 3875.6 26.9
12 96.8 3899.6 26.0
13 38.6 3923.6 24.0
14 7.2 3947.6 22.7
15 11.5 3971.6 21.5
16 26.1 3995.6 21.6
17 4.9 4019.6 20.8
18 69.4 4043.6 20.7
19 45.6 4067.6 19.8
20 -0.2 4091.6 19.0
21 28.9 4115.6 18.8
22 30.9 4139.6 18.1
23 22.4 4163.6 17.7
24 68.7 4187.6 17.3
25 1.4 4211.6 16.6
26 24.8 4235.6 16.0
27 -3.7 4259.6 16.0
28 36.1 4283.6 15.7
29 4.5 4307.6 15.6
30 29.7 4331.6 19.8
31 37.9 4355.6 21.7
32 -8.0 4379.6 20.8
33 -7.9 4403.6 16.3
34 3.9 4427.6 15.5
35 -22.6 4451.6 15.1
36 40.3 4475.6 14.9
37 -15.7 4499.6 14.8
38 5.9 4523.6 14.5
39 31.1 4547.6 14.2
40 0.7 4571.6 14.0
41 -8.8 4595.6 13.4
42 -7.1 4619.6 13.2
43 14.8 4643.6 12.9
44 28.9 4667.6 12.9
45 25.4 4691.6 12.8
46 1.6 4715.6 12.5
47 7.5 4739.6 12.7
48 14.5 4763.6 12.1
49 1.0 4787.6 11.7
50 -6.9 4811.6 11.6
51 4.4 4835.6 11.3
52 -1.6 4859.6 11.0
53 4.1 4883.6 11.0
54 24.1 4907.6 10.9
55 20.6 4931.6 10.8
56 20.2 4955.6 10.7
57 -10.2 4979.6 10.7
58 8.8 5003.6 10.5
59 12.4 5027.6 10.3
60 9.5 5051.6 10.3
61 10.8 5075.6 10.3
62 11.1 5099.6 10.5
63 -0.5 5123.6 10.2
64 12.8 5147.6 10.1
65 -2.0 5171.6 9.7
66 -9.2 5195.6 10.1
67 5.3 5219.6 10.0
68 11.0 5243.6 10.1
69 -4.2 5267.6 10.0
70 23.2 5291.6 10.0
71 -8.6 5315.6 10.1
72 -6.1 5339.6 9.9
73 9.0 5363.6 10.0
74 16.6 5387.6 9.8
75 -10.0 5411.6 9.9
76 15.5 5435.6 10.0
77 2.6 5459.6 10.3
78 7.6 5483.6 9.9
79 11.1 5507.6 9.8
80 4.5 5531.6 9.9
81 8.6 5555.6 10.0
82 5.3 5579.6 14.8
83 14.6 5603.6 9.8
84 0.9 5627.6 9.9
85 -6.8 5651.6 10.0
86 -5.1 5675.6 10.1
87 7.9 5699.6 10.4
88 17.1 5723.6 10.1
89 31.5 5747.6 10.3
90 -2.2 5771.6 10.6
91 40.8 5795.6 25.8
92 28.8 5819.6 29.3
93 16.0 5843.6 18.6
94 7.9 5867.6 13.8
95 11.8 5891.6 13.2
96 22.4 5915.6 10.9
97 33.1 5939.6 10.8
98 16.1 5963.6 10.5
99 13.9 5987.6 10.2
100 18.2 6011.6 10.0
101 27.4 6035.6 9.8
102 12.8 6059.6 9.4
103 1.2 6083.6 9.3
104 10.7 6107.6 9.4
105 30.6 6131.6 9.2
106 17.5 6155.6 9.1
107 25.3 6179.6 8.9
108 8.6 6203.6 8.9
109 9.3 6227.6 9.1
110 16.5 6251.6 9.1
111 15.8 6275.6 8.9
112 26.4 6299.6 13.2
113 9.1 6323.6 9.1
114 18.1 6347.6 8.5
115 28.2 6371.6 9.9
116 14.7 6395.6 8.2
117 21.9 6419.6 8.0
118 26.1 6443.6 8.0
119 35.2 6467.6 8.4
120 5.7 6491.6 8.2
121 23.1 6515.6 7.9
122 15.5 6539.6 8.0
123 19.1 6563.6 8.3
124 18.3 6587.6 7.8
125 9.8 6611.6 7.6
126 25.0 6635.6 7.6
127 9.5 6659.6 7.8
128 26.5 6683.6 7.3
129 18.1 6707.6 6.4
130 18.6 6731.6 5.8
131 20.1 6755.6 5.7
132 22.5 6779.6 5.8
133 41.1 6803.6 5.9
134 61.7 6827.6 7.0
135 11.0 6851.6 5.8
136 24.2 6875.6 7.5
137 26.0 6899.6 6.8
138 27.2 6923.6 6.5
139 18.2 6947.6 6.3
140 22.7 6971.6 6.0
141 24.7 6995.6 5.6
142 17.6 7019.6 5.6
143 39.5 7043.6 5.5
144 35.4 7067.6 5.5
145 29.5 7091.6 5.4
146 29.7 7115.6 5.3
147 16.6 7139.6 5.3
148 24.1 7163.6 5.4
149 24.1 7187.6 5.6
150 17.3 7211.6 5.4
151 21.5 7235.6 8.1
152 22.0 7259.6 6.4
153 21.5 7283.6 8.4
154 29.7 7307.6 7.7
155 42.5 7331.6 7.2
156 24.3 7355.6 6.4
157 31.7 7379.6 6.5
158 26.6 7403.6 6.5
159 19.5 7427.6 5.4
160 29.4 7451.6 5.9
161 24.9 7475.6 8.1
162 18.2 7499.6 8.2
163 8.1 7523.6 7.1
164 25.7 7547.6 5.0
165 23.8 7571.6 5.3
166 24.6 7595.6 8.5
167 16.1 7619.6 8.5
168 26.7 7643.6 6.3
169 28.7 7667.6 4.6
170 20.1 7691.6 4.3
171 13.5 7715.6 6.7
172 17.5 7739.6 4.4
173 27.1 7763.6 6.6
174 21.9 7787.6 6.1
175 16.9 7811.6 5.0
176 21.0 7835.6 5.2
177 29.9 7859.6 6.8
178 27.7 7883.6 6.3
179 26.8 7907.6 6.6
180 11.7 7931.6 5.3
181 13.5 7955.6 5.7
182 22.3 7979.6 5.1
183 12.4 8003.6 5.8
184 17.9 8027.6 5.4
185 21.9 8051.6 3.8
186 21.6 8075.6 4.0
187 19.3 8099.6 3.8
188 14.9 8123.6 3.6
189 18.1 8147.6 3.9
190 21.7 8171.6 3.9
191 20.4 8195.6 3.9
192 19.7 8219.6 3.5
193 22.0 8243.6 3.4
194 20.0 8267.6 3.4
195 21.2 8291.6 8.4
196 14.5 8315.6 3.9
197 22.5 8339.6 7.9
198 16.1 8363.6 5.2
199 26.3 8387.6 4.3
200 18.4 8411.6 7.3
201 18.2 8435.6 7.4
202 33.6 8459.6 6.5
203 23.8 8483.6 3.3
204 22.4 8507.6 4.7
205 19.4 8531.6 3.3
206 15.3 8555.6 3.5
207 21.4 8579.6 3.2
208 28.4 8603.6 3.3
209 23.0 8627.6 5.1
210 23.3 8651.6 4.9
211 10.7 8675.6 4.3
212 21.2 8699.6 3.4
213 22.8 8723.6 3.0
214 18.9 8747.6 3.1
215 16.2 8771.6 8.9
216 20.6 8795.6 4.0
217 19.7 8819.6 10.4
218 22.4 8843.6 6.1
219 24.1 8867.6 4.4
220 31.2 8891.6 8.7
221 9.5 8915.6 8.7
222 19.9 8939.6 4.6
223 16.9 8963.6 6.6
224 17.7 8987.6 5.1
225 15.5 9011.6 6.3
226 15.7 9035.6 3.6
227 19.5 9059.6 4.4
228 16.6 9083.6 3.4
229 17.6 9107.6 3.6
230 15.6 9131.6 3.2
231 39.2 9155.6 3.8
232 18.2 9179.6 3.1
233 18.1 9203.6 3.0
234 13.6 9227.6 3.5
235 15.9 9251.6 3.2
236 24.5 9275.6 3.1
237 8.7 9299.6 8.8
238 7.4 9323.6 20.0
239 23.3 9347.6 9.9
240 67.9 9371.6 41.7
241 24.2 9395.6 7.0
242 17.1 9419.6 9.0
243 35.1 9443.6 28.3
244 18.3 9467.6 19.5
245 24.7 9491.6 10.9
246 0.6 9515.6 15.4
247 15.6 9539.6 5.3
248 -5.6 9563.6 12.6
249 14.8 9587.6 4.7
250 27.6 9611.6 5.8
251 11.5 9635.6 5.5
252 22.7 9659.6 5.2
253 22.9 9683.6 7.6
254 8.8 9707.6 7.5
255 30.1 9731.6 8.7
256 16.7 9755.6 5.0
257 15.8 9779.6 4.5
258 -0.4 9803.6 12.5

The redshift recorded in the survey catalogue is 0.828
